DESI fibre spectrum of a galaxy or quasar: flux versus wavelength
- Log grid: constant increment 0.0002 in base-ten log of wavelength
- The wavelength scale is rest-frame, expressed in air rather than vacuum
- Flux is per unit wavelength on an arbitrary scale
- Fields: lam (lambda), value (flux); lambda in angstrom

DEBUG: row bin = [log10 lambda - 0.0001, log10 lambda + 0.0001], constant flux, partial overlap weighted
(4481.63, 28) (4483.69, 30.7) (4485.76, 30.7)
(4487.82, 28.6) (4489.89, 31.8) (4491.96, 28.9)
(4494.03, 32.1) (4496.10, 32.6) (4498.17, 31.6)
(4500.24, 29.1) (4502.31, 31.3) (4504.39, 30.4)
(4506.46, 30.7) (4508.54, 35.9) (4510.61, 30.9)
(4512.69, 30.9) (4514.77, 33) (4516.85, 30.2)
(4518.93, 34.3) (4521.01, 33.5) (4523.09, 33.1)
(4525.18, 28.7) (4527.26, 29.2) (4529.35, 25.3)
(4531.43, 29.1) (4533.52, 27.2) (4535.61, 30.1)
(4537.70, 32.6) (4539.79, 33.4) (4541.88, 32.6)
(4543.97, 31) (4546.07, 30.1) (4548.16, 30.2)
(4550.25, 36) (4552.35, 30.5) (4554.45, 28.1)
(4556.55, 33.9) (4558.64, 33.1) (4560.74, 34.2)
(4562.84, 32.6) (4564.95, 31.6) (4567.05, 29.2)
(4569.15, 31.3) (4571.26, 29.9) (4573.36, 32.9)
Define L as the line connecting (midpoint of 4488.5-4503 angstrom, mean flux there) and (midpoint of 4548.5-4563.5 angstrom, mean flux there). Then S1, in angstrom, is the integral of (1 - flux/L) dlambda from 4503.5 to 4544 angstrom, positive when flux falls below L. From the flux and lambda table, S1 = 0.8 angstrom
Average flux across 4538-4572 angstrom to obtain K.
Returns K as 31.8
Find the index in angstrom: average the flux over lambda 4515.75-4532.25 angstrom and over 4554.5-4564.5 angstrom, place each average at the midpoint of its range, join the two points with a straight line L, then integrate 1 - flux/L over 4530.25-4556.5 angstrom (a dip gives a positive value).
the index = 0.6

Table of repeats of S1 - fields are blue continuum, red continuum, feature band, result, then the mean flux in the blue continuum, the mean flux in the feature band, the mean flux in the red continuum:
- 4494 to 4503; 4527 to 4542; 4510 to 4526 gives -0.74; 31.3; 31.9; 29.8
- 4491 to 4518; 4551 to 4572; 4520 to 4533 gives 0.72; 31.4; 29.7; 31.5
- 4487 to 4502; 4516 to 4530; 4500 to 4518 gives -0.44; 30.7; 31.5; 30.8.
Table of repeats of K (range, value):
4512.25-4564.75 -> 31.3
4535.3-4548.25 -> 31.6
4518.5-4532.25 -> 30.3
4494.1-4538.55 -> 31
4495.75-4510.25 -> 31.6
